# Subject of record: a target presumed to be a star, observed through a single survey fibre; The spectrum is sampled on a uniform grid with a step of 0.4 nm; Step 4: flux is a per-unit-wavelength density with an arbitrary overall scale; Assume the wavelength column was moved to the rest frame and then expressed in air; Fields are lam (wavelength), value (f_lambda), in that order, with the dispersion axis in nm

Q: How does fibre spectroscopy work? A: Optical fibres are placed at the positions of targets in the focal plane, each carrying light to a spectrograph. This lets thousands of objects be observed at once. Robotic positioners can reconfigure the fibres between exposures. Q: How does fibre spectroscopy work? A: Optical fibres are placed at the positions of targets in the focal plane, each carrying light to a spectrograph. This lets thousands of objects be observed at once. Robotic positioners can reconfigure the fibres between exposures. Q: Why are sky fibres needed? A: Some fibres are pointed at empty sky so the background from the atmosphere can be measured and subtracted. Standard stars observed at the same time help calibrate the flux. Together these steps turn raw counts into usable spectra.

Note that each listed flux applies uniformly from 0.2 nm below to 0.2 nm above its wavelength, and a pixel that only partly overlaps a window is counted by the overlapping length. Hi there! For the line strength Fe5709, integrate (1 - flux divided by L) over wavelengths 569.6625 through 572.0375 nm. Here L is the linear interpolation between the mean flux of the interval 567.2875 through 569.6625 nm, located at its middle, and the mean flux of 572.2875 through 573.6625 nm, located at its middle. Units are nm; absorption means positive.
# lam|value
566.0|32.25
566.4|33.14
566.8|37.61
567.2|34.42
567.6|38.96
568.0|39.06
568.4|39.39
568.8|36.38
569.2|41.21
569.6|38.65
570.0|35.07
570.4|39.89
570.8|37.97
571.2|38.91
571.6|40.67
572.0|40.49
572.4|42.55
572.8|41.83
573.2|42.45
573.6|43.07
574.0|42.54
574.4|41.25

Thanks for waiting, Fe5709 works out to 0.12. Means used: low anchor 38.7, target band 38.7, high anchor 42.4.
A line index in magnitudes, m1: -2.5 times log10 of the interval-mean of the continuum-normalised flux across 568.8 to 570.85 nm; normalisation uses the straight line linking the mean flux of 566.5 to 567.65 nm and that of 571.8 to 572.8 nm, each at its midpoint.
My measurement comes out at 0.02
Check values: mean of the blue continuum 36.4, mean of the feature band 38.4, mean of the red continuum 41.6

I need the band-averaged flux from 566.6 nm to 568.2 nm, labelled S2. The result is 37.5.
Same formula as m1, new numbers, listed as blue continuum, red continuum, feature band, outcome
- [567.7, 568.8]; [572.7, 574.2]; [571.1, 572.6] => 0.01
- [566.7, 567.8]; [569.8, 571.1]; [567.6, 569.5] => -0.05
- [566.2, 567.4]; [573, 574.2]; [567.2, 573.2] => -0.01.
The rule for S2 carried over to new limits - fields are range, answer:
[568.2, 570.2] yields 38.1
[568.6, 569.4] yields 38.8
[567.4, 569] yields 38.4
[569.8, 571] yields 37.6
